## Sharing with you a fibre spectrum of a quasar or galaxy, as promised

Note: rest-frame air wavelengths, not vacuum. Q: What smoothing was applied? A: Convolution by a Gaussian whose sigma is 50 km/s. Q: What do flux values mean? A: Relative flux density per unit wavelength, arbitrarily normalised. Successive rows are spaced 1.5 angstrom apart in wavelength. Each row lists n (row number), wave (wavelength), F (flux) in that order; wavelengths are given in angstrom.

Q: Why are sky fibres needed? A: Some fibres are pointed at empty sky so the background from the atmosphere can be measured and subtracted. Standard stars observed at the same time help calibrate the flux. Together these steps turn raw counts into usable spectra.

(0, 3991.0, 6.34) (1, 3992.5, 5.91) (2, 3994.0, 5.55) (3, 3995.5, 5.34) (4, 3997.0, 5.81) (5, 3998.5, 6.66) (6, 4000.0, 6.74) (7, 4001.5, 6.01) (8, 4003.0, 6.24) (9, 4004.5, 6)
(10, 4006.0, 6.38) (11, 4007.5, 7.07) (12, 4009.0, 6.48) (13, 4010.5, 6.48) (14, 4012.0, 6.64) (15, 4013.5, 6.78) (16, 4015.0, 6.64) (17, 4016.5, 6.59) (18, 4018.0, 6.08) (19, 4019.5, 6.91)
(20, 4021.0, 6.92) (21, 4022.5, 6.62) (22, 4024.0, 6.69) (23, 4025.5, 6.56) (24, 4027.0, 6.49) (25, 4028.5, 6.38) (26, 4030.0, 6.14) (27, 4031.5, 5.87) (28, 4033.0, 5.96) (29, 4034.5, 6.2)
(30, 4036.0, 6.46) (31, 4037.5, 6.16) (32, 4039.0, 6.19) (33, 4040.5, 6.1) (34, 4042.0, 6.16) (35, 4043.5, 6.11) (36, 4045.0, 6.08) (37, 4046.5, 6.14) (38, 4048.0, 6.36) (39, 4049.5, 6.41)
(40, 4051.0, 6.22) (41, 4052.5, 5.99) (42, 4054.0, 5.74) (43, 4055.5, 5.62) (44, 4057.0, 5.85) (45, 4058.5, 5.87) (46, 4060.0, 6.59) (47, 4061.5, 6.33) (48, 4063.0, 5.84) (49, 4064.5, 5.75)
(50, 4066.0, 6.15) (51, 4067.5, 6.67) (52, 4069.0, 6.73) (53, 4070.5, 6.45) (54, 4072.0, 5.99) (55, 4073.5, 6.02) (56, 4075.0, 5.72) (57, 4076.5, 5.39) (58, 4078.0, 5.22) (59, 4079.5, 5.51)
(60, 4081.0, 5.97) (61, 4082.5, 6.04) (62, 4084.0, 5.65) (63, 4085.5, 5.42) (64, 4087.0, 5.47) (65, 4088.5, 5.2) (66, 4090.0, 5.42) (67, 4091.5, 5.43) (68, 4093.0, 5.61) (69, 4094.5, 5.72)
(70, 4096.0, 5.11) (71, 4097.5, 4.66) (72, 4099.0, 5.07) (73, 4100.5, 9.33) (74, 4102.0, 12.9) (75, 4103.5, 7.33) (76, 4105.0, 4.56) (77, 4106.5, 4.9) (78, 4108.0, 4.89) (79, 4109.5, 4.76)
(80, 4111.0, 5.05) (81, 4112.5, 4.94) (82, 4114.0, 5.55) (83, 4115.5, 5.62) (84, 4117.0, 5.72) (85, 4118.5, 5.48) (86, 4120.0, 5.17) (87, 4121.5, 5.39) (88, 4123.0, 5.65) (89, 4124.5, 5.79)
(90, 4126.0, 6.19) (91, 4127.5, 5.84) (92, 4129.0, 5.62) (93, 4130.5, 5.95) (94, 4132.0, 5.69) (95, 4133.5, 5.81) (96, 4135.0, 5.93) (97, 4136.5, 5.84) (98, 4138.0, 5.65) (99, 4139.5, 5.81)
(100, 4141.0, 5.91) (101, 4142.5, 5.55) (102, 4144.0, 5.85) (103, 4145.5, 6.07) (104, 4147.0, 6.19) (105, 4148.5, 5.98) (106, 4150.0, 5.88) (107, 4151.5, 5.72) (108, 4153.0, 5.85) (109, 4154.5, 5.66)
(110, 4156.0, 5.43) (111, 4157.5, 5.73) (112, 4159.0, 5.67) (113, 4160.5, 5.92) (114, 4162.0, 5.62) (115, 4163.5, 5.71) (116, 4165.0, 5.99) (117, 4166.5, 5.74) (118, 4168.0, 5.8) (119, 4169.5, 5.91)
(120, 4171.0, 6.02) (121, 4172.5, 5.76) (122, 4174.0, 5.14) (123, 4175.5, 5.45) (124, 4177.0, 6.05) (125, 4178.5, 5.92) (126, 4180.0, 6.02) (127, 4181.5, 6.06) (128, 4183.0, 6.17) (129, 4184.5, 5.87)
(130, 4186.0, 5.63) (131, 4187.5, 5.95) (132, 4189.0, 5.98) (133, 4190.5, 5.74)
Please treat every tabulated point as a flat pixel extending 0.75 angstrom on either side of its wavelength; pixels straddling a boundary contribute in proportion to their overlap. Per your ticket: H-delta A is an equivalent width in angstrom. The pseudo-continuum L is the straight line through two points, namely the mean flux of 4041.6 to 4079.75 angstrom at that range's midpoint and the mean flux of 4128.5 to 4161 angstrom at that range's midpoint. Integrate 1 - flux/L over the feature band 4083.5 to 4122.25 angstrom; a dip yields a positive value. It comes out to 0.91 angstrom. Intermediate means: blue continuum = 6.04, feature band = 5.78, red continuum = 5.81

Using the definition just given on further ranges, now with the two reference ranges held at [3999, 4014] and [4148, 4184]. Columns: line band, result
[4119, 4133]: 0.6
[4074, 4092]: 1.8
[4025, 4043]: 0.4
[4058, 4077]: 0.3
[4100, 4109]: -1.7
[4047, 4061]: 0.4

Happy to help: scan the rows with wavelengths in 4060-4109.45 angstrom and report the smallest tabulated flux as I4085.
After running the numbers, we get 4.56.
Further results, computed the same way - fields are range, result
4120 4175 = 5.14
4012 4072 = 5.62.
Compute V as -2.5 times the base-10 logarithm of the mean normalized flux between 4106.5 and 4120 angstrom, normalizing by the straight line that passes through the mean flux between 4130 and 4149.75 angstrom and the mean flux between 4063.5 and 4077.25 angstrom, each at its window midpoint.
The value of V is 0.14 mag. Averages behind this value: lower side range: 6.09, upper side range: 5.86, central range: 5.23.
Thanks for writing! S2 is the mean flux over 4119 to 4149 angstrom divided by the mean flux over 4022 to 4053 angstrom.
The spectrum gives 0.93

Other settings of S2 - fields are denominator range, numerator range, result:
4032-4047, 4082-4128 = 0.94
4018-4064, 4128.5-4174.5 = 0.93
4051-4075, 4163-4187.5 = 0.96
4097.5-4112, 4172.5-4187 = 0.91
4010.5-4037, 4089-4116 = 0.92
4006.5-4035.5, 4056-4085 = 0.92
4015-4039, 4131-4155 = 0.91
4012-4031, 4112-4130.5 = 0.85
